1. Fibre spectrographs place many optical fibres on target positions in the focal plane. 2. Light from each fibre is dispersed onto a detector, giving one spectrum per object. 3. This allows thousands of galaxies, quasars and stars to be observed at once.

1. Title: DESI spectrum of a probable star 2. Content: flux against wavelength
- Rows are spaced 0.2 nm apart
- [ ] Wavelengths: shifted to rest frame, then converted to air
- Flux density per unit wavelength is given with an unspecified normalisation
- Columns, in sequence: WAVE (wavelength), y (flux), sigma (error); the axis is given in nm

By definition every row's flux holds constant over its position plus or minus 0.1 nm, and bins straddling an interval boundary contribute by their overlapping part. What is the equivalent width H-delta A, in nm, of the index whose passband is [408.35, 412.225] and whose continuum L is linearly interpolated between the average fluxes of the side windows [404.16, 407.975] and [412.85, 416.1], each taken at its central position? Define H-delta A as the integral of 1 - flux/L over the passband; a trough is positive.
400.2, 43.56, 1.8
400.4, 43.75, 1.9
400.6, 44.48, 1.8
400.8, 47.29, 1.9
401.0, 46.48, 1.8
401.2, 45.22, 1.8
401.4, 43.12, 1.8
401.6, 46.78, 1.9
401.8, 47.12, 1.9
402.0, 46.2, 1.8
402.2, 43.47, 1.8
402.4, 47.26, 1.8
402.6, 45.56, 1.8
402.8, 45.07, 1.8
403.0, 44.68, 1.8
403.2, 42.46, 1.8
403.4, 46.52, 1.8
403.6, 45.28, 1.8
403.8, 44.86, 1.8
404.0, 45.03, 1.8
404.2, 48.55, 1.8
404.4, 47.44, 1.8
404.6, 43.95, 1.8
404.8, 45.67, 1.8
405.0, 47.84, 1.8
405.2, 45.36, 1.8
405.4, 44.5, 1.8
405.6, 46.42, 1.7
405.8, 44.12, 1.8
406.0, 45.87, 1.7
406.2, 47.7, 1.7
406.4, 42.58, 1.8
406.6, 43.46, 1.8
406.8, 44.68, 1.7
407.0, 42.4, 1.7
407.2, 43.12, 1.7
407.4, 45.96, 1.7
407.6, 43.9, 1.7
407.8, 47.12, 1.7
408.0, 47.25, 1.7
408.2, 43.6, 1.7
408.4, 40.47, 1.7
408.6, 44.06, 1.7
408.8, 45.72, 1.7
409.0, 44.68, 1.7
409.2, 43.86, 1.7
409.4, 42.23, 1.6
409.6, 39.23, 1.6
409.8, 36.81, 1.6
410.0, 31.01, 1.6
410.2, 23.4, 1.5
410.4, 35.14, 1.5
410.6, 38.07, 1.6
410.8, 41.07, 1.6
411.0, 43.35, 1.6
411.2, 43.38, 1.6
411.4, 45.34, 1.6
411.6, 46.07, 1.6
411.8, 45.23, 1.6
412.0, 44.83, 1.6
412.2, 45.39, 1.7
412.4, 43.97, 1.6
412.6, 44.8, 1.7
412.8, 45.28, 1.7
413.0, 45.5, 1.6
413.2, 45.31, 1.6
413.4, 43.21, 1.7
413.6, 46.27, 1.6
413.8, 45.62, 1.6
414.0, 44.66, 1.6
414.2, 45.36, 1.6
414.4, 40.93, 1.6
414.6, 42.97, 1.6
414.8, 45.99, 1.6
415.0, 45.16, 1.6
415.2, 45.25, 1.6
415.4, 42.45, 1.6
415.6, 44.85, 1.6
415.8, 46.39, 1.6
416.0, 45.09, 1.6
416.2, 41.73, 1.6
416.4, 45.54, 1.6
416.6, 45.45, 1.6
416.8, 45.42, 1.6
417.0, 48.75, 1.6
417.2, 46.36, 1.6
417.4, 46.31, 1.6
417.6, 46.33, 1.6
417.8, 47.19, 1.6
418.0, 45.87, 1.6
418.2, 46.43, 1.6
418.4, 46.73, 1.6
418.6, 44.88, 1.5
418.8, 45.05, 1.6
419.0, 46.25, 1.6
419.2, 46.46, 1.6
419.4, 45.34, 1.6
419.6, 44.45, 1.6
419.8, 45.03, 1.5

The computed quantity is 0.35 nm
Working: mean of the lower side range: 45.3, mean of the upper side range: 44.7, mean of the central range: 40.9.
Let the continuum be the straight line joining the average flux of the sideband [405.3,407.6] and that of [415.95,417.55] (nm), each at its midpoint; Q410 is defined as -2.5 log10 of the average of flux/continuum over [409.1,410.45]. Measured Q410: 0.24 mag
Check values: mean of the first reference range 44.6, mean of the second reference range 45.6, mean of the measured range 36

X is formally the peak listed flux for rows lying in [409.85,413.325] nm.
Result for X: 46.07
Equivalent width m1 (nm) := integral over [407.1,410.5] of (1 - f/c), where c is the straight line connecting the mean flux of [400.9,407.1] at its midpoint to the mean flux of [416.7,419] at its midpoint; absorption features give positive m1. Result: 0.35 nm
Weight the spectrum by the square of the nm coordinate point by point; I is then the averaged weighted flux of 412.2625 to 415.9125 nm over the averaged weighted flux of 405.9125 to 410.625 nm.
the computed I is 1.10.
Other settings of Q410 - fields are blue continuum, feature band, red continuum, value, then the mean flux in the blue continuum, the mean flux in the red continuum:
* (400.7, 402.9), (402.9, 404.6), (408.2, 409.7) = -0.012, 45.8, 42.9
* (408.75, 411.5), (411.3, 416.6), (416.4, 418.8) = -0.047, 39.4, 46.3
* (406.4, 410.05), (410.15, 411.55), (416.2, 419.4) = 0.116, 42.9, 46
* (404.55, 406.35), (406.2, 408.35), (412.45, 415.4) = 0.024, 45.7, 44.6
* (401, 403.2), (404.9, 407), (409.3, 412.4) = -0.050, 45.4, 40.2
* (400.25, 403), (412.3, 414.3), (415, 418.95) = 0.013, 45.5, 45.6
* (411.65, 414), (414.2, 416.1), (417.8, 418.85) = 0.025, 45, 46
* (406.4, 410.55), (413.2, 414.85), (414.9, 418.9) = -0.006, 41.4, 45.6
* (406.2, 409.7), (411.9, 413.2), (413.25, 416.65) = -0.017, 43.9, 44.5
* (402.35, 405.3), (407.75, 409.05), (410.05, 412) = -0.062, 45.7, 40.1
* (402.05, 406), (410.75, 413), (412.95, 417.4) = 0.013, 45.5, 44.9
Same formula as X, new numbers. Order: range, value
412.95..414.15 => 46.27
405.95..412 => 47.7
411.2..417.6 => 48.75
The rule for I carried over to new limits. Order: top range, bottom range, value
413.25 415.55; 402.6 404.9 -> 1.03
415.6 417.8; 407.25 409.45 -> 1.07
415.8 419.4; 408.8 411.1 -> 1.24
